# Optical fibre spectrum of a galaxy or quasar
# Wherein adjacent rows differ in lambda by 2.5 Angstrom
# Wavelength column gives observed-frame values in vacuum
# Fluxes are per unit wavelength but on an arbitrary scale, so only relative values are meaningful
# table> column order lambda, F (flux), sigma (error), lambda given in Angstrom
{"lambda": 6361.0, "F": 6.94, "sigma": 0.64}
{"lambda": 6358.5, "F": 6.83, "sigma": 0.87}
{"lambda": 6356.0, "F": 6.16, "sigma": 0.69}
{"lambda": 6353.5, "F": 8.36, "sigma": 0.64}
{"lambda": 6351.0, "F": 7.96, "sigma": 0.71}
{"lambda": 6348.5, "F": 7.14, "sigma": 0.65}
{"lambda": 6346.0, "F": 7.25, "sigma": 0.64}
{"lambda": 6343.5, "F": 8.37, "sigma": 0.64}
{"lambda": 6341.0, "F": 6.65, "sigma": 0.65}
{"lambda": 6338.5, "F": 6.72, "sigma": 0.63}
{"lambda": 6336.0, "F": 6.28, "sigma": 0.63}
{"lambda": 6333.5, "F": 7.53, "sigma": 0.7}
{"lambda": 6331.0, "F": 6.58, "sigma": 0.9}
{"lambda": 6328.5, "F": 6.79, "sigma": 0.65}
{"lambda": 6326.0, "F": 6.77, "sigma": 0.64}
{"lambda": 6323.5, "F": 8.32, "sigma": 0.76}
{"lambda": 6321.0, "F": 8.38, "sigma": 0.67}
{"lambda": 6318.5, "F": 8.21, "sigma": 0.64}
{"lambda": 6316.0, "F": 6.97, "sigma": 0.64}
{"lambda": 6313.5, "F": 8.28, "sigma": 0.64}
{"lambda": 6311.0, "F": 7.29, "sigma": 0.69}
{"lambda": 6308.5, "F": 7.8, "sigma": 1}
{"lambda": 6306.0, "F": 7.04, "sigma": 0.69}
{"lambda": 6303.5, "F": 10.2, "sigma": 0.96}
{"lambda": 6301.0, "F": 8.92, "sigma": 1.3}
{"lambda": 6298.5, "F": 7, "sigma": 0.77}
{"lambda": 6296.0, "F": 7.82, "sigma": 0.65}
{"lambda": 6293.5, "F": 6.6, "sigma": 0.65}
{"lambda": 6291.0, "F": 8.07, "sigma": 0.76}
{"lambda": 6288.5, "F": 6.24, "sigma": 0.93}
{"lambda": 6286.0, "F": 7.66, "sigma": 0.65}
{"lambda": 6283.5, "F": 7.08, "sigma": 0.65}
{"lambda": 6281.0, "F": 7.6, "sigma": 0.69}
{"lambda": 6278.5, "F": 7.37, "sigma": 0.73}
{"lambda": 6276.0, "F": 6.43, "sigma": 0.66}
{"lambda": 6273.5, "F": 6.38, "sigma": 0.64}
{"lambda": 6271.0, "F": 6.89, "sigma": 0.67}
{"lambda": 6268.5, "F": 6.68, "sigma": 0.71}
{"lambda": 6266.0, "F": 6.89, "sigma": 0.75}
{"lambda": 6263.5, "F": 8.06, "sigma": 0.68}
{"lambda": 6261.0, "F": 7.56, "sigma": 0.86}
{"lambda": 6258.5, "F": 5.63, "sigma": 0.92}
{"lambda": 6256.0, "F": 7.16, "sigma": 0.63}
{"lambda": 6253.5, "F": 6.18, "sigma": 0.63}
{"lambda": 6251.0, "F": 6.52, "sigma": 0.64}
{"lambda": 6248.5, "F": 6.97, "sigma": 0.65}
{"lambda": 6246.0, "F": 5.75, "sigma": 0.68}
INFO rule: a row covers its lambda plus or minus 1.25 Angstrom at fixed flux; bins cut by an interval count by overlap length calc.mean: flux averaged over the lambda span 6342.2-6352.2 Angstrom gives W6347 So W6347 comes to 7.67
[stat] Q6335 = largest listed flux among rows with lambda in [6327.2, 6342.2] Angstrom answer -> 7.53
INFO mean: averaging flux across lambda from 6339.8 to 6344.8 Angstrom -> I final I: 7.52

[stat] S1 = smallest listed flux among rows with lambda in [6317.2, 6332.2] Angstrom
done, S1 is 6.58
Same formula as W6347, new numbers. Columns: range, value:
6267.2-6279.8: 6.75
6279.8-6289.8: 7.15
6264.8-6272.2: 6.82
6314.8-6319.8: 7.6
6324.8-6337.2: 6.79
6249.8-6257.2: 6.62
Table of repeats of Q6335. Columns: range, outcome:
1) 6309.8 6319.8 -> 8.28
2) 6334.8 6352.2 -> 8.37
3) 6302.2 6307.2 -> 10.2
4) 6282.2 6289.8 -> 7.66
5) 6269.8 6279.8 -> 7.37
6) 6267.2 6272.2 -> 6.89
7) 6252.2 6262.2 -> 7.56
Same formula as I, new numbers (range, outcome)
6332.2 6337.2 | 6.91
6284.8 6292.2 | 7.32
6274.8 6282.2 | 7.13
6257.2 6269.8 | 6.96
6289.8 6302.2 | 7.68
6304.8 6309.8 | 7.42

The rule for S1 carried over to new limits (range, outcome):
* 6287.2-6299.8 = 6.24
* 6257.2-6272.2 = 5.63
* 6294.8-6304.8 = 7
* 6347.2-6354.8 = 7.14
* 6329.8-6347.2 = 6.28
